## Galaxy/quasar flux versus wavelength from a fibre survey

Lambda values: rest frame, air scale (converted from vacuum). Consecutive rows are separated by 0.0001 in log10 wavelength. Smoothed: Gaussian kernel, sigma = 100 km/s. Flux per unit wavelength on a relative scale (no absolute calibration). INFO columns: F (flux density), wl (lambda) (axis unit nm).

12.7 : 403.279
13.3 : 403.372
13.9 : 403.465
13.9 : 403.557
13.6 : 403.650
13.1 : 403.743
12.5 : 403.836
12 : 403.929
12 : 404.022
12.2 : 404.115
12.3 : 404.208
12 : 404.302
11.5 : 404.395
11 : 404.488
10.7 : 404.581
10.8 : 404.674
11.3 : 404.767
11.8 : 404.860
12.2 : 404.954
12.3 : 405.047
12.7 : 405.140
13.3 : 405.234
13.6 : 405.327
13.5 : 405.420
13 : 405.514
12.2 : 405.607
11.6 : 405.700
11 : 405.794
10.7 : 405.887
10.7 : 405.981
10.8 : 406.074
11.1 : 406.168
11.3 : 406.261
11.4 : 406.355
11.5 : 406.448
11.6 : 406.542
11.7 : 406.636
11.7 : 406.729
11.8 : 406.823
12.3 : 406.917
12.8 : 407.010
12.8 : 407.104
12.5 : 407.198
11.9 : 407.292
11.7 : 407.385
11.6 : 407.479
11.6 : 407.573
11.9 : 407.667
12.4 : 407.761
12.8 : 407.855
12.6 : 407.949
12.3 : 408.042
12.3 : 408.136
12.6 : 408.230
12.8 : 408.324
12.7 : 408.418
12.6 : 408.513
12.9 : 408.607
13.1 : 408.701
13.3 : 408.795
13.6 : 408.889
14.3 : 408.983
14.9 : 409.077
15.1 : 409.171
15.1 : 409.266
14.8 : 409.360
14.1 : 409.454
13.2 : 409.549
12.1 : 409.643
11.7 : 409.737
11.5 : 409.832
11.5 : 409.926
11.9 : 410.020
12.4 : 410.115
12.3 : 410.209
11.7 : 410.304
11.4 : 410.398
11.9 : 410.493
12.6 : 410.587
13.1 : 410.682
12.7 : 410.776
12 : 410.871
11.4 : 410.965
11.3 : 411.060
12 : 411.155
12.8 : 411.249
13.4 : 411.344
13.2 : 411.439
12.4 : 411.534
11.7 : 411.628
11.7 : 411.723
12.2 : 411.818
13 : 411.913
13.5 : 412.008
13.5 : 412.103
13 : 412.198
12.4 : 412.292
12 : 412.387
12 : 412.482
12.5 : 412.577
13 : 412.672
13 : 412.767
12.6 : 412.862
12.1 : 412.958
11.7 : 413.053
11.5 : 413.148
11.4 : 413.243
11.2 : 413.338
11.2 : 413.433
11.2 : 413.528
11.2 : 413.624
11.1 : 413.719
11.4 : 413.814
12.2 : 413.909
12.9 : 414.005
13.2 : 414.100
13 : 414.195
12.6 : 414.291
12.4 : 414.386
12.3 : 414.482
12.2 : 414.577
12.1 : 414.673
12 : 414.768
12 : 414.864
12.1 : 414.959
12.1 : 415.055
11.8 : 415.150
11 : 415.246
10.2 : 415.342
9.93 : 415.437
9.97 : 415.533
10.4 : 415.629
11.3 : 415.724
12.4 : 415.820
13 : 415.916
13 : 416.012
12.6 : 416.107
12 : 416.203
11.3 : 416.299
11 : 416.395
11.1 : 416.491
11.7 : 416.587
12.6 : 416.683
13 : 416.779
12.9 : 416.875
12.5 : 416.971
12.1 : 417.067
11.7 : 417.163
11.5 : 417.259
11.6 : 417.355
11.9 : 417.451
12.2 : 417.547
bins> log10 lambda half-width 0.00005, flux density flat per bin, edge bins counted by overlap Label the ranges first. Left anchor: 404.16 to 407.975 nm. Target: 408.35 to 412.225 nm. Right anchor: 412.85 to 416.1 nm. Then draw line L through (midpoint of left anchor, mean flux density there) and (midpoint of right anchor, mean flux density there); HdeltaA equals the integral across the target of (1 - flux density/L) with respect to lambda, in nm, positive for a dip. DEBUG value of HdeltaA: -0.30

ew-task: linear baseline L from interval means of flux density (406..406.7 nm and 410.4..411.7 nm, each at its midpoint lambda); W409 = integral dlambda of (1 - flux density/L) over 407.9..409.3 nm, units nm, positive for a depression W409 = -0.18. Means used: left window 11.3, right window 12.3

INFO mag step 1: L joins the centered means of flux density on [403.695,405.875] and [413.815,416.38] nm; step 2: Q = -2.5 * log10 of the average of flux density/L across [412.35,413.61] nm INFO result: 0.00 mag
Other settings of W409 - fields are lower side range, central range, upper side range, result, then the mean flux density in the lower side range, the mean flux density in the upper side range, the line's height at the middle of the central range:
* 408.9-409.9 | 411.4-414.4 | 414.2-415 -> 0.108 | 13.6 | 12.3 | 12.7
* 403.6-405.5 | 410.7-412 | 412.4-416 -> -0.042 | 12.2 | 11.9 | 12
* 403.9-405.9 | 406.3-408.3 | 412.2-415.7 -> -0.021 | 12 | 11.8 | 12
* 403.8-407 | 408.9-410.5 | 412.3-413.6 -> -0.145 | 11.8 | 11.9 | 11.9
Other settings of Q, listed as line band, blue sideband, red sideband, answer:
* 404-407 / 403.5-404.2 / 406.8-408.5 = 0.068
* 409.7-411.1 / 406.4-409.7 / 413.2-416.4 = 0.041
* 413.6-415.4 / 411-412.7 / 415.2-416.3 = -0.019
